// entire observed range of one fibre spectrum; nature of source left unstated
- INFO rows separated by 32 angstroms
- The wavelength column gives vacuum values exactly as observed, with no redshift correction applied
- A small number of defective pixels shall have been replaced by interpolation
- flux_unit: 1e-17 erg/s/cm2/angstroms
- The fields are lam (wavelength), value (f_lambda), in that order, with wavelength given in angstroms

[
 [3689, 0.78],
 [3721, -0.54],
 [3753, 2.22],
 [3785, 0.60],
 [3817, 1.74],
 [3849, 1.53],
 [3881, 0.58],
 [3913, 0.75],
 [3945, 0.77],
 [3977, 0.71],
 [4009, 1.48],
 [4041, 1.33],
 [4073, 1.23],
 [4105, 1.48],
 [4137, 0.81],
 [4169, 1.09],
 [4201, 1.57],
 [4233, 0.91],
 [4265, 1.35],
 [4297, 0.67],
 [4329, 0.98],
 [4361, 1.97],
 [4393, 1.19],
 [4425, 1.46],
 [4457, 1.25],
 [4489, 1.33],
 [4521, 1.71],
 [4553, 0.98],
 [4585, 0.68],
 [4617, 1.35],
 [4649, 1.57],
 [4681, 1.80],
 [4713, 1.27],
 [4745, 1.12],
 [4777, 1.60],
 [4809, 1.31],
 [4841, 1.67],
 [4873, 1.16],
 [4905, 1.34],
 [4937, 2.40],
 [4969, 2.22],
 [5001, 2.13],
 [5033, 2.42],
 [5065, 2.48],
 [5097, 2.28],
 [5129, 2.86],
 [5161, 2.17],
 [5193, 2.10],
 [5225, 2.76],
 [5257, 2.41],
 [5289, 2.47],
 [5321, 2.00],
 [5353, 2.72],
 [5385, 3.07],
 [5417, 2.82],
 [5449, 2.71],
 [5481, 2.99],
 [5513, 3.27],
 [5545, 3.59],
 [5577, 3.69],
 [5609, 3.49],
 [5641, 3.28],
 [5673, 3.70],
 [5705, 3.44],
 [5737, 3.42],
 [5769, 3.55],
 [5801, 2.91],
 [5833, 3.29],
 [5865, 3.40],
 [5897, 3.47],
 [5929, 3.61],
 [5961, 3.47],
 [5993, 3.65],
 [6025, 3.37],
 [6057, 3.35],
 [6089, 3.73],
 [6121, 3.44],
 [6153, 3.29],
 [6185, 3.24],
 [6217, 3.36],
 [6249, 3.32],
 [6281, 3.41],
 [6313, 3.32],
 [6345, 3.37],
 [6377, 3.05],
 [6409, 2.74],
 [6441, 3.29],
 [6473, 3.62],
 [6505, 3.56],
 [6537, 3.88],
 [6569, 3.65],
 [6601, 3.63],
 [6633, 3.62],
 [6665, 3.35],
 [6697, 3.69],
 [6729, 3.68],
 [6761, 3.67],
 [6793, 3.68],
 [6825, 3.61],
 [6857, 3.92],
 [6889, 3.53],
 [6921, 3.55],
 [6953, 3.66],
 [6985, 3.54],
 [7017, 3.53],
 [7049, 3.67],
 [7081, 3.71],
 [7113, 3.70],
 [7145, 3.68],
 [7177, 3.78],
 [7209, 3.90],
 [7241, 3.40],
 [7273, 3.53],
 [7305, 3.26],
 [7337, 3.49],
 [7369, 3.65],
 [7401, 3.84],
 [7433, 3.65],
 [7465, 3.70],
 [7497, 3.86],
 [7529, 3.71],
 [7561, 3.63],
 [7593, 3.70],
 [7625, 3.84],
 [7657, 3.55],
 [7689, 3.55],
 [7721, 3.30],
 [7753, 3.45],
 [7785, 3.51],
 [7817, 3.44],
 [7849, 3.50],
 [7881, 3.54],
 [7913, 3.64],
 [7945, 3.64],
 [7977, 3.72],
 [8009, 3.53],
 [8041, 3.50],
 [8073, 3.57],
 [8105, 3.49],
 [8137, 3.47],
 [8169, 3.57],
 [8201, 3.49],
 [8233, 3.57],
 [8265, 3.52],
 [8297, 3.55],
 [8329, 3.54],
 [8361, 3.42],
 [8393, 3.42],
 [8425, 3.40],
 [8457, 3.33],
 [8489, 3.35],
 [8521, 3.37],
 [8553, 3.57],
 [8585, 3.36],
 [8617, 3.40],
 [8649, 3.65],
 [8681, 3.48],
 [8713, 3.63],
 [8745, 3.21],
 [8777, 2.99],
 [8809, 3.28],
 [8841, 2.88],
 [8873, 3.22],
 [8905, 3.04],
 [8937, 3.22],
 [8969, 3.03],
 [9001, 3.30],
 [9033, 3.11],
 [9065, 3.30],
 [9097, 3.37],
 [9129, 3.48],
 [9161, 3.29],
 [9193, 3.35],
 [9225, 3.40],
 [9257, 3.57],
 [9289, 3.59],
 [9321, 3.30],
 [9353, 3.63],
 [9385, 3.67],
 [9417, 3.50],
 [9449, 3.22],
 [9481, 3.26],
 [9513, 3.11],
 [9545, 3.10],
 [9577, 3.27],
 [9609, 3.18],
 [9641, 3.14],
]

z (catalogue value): 0.24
